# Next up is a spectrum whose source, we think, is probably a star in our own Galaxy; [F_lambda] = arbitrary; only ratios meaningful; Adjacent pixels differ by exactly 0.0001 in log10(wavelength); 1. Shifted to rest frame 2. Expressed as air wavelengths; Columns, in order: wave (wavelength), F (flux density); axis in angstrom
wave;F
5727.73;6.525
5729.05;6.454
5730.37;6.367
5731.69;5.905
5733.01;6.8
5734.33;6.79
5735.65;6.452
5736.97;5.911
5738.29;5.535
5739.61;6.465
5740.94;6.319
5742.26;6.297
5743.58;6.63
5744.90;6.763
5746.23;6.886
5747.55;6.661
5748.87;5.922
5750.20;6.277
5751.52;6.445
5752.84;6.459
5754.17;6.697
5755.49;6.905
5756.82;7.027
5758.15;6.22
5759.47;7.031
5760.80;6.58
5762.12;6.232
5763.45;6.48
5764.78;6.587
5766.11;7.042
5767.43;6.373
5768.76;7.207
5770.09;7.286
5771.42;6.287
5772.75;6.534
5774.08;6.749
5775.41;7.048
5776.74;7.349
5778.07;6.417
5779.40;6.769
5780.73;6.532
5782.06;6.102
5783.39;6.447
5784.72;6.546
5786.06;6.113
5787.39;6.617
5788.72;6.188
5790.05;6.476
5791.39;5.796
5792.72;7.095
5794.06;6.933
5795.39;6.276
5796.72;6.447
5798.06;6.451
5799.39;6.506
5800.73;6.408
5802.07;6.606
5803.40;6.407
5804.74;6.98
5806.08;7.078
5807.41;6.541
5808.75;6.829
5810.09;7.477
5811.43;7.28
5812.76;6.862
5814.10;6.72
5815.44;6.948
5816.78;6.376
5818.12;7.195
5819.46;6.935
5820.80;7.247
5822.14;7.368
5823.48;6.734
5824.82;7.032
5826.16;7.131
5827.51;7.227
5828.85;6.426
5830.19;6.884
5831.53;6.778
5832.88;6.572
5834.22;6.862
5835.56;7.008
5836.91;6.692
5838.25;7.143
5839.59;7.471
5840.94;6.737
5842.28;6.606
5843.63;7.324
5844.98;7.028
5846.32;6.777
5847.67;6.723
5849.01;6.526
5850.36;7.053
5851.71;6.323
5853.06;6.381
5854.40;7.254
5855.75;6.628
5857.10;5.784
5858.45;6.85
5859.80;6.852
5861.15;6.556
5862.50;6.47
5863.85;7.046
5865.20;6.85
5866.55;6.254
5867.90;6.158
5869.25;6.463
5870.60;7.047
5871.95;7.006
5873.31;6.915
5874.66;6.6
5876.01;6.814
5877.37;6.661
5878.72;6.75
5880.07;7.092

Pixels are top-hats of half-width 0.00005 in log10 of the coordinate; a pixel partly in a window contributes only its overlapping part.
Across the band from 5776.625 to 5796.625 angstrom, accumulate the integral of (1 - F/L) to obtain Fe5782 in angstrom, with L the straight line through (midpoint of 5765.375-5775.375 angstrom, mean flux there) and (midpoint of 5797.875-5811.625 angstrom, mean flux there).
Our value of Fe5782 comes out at 0.88 angstrom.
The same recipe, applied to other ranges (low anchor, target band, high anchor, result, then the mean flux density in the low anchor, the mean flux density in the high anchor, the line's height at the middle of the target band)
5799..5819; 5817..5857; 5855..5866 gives -1.0 angstrom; 6.82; 6.63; 6.71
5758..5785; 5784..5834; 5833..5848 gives 0.5 angstrom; 6.67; 6.94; 6.81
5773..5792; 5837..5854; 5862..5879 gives -0.5 angstrom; 6.51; 6.7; 6.64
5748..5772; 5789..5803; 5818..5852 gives 0.6 angstrom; 6.62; 6.92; 6.76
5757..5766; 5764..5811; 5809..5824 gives 0.9 angstrom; 6.58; 7.01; 6.78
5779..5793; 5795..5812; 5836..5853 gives -0.5 angstrom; 6.4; 6.85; 6.54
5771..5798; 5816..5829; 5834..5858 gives -0.6 angstrom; 6.54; 6.79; 6.7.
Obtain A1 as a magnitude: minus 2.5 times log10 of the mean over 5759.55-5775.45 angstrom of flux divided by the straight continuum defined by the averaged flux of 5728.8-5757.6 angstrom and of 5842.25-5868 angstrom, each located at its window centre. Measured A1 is -0.032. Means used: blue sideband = 6.45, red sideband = 6.68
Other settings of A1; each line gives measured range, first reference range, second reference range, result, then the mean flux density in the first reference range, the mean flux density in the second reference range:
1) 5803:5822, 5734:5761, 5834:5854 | -0.033 mag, 6.48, 6.85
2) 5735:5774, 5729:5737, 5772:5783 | 0.001 mag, 6.41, 6.68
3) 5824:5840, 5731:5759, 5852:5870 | -0.061 mag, 6.45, 6.58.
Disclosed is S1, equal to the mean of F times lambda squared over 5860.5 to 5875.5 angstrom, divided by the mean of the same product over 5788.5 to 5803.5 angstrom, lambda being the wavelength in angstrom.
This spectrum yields 1.06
